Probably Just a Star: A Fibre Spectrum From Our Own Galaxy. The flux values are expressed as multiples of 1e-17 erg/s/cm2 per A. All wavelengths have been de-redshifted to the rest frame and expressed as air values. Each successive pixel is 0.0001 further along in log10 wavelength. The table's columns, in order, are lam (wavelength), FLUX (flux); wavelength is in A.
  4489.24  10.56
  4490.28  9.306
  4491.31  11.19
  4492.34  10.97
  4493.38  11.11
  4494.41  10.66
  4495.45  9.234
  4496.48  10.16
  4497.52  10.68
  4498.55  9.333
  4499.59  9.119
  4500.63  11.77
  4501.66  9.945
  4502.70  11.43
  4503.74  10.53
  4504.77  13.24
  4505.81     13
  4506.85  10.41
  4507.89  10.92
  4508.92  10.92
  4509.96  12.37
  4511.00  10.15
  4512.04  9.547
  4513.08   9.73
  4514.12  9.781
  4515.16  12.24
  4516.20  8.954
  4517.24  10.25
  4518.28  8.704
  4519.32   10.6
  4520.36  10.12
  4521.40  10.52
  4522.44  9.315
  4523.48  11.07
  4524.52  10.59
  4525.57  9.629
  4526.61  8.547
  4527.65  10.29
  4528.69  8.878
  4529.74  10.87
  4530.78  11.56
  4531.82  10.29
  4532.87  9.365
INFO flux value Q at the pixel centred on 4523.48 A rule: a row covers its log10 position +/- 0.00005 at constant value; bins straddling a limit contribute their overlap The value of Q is 11.07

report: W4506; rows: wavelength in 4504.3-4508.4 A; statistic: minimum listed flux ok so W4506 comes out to 10.41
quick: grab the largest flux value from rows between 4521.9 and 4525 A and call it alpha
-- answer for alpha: 11.07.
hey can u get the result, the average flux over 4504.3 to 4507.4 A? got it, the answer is 12.2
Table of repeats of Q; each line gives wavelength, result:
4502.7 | 11.43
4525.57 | 9.629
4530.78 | 11.56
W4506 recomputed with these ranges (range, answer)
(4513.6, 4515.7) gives 9.781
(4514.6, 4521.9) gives 8.704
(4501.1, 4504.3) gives 9.945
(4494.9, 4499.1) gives 9.234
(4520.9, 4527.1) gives 8.547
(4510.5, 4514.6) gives 9.547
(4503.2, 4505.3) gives 10.53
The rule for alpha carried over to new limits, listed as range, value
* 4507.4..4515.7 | 12.37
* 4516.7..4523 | 10.6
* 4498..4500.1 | 9.333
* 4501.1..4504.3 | 11.43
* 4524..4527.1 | 10.59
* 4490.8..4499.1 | 11.19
